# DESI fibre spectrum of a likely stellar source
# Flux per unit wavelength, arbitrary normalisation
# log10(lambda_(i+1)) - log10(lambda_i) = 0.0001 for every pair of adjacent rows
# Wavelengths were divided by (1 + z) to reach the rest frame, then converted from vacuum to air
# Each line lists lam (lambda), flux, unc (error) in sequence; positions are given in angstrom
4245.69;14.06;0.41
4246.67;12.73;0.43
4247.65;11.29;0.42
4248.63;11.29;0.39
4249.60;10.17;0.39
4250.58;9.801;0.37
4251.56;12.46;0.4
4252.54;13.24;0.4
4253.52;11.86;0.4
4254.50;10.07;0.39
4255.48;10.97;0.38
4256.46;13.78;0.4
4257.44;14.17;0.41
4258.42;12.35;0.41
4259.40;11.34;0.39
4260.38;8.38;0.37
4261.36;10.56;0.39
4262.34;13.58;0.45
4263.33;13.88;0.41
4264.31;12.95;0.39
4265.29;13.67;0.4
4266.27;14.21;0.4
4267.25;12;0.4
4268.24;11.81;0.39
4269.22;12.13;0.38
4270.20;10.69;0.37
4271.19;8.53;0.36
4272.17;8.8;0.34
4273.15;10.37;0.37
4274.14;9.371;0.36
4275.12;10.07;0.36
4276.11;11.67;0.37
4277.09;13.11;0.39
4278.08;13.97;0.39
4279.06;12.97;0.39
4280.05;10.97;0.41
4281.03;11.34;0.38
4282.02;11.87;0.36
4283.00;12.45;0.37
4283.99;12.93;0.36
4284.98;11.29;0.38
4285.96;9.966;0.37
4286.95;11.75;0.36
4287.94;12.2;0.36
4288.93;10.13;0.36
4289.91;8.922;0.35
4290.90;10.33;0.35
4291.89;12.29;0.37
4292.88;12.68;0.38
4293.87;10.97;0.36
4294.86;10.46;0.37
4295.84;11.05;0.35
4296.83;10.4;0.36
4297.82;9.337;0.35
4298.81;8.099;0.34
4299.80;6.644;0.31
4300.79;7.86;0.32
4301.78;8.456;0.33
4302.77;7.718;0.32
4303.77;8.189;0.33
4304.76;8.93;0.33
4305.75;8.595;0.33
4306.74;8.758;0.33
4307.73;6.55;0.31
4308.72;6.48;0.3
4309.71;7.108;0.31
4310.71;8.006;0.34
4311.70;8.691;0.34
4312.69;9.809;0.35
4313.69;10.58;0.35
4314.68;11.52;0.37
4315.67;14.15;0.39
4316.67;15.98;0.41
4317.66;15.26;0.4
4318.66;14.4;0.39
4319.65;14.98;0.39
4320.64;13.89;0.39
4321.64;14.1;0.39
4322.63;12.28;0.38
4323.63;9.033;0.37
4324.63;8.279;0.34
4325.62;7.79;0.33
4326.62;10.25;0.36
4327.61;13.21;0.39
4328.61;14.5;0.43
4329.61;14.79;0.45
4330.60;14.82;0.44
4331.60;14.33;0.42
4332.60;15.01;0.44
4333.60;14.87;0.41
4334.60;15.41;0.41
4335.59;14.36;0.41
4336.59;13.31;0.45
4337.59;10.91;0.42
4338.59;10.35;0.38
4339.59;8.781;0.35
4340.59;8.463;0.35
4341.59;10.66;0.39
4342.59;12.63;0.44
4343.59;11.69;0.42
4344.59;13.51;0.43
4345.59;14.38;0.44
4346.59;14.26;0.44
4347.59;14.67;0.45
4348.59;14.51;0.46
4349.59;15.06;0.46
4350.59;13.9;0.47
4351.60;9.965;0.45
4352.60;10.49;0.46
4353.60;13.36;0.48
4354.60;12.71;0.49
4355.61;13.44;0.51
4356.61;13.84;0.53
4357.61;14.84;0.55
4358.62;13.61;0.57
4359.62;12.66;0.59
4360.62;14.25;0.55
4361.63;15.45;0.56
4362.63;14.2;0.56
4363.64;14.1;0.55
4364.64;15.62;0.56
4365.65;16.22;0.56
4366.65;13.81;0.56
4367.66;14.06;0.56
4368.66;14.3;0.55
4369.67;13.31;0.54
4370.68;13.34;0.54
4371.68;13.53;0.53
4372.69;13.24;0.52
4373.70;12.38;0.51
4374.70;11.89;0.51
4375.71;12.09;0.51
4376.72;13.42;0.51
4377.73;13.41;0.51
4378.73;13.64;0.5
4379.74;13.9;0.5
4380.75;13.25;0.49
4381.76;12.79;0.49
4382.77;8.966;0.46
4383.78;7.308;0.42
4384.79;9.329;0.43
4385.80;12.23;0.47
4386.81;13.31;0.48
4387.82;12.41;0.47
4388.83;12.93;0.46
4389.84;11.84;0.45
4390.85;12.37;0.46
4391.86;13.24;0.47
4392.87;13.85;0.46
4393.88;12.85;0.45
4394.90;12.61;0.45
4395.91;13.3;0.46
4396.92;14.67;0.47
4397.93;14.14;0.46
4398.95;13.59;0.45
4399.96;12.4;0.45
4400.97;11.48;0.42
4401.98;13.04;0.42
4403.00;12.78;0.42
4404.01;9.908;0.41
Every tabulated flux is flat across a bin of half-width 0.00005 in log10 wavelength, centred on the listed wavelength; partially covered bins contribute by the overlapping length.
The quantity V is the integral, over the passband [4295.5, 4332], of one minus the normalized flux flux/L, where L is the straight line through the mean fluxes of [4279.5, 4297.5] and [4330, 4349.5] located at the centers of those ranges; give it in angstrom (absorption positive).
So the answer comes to 4.5 angstrom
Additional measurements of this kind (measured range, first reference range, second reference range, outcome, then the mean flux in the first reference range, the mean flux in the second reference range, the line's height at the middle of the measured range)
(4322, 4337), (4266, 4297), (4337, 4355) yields -1.0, 11.3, 12.2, 12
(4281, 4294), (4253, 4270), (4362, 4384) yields 1.1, 12.2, 13.2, 12.4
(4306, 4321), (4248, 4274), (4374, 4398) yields 1.2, 11.6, 12.5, 12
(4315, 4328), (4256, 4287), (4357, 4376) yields 0.3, 11.8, 13.9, 12.9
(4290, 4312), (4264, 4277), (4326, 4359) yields 5.5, 11.3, 13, 12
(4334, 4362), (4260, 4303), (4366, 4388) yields -1.9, 11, 12.6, 12.1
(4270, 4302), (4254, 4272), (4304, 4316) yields -0.6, 11.9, 9.02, 10.5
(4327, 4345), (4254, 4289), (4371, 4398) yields -1.0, 11.7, 12.5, 12.2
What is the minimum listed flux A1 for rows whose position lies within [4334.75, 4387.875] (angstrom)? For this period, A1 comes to 7.308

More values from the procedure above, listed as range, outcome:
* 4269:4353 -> 6.48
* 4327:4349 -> 8.463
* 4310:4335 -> 7.79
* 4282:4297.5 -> 8.922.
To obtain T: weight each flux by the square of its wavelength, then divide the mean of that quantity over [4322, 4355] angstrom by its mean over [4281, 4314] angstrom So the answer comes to 1.3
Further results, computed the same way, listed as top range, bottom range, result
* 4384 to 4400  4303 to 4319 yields 1.31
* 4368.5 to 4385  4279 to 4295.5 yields 1.14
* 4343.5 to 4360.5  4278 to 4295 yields 1.20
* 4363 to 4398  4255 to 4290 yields 1.17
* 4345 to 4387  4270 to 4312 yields 1.37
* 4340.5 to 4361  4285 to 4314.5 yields 1.43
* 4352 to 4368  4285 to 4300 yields 1.37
